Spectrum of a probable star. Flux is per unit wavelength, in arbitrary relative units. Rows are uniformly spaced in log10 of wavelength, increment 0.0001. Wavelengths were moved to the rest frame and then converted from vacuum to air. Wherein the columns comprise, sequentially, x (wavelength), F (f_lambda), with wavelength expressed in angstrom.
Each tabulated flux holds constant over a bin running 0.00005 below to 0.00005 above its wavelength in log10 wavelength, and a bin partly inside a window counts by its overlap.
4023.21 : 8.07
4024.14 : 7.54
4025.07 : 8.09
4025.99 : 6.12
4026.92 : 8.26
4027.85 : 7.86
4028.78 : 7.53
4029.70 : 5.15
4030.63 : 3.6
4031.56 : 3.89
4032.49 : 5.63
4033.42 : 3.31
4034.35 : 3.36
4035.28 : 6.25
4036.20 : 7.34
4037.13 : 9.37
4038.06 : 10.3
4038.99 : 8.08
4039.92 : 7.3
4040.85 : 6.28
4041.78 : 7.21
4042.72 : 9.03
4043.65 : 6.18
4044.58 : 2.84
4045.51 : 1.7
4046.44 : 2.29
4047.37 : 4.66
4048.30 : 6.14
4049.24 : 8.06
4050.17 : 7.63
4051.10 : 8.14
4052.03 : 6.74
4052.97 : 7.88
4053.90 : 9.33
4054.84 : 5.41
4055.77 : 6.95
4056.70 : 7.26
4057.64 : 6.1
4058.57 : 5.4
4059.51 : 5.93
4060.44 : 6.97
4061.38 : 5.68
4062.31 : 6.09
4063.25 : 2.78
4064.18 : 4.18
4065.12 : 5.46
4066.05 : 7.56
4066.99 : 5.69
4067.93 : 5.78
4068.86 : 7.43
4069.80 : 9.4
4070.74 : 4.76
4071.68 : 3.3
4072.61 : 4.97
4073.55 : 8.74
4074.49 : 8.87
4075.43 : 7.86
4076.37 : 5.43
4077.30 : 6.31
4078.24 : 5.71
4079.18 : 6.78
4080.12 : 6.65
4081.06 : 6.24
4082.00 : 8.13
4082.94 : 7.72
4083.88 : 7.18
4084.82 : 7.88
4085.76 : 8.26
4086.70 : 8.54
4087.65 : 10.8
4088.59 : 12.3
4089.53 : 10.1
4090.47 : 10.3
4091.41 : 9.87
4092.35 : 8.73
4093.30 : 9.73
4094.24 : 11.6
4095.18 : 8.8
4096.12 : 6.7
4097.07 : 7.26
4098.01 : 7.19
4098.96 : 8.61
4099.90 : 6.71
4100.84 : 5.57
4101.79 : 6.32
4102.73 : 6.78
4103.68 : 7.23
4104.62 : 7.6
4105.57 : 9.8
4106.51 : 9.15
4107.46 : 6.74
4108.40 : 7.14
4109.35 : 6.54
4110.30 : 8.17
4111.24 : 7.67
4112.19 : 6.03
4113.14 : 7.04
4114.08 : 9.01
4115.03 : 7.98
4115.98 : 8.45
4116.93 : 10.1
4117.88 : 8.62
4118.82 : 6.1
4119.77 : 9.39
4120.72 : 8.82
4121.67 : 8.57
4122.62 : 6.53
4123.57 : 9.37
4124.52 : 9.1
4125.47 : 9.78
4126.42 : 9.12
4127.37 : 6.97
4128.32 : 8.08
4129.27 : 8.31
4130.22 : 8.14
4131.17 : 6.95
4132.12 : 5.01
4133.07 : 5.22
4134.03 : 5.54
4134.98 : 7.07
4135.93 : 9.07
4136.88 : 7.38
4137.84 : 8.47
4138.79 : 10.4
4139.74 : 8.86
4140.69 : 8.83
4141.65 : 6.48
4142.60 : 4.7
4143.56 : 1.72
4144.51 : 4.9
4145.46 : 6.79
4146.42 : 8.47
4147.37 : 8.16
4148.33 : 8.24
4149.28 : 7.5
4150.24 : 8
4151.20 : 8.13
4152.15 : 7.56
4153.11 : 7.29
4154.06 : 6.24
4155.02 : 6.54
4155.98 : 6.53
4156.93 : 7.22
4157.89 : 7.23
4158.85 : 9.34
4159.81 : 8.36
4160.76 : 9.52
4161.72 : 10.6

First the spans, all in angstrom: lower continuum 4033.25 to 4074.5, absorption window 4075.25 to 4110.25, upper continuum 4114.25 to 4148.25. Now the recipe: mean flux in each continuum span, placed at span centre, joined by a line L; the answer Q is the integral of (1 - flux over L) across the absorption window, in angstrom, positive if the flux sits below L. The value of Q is -4.9 angstrom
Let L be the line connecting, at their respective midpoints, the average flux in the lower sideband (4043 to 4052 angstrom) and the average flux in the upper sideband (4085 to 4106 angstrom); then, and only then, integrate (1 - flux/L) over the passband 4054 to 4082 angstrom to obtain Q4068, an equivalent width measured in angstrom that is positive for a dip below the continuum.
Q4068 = 2.0 angstrom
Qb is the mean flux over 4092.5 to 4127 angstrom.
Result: 8.04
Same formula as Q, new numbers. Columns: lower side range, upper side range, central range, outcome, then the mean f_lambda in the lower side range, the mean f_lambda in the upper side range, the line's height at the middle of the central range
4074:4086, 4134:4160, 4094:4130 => -3.6 angstrom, 7.14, 7.34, 7.24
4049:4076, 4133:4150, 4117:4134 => -2.1 angstrom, 6.55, 7.16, 7.03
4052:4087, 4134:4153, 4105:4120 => -2.0 angstrom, 6.6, 7.36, 7.04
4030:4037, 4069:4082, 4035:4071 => -4.8 angstrom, 5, 6.62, 5.75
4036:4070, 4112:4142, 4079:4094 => -3.4 angstrom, 6.47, 7.99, 7.16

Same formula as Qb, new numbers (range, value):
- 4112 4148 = 7.63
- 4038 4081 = 6.34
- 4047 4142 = 7.51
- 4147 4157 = 7.4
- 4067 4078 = 6.57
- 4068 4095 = 7.97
